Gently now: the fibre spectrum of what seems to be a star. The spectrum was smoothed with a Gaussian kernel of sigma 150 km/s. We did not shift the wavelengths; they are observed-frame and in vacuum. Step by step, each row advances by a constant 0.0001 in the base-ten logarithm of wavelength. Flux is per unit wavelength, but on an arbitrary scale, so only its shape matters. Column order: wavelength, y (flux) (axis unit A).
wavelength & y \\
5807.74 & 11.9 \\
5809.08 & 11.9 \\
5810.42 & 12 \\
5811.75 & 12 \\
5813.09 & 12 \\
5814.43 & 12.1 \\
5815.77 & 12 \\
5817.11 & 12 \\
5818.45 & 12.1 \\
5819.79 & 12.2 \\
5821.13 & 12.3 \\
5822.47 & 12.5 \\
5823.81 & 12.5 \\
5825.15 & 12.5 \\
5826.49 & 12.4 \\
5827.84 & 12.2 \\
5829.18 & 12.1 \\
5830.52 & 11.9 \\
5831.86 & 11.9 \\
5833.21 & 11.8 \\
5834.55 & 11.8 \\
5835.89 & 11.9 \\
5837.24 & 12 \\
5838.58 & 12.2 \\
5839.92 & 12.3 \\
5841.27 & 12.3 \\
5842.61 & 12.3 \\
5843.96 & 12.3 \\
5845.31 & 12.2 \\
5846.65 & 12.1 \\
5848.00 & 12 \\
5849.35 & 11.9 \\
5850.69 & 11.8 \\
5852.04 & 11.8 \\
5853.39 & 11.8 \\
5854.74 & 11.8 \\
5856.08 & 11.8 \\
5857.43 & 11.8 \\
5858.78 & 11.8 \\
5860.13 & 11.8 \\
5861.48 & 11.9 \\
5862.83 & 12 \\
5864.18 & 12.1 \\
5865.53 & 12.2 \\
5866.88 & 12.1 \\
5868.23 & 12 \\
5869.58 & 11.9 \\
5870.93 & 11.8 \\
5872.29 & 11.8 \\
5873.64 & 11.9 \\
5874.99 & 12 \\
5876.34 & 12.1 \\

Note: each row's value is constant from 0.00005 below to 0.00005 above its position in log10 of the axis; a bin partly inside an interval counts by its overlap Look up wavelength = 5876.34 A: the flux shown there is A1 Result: 12.1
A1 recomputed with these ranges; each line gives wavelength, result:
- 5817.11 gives 12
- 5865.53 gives 12.2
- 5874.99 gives 12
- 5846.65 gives 12.1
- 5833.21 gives 11.8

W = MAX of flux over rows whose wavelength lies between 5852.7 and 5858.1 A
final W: 11.8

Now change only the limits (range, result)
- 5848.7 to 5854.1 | 11.9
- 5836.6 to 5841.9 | 12.3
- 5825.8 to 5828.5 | 12.4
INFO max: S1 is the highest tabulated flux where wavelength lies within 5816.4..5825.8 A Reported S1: 12.5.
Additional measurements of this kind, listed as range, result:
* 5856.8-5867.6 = 12.2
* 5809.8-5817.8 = 12.1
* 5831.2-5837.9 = 12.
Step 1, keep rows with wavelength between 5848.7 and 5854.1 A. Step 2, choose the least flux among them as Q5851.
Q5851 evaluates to 11.8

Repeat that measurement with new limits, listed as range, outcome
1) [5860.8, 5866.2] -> 11.9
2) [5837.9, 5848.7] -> 12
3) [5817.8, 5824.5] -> 12.1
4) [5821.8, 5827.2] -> 12.4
